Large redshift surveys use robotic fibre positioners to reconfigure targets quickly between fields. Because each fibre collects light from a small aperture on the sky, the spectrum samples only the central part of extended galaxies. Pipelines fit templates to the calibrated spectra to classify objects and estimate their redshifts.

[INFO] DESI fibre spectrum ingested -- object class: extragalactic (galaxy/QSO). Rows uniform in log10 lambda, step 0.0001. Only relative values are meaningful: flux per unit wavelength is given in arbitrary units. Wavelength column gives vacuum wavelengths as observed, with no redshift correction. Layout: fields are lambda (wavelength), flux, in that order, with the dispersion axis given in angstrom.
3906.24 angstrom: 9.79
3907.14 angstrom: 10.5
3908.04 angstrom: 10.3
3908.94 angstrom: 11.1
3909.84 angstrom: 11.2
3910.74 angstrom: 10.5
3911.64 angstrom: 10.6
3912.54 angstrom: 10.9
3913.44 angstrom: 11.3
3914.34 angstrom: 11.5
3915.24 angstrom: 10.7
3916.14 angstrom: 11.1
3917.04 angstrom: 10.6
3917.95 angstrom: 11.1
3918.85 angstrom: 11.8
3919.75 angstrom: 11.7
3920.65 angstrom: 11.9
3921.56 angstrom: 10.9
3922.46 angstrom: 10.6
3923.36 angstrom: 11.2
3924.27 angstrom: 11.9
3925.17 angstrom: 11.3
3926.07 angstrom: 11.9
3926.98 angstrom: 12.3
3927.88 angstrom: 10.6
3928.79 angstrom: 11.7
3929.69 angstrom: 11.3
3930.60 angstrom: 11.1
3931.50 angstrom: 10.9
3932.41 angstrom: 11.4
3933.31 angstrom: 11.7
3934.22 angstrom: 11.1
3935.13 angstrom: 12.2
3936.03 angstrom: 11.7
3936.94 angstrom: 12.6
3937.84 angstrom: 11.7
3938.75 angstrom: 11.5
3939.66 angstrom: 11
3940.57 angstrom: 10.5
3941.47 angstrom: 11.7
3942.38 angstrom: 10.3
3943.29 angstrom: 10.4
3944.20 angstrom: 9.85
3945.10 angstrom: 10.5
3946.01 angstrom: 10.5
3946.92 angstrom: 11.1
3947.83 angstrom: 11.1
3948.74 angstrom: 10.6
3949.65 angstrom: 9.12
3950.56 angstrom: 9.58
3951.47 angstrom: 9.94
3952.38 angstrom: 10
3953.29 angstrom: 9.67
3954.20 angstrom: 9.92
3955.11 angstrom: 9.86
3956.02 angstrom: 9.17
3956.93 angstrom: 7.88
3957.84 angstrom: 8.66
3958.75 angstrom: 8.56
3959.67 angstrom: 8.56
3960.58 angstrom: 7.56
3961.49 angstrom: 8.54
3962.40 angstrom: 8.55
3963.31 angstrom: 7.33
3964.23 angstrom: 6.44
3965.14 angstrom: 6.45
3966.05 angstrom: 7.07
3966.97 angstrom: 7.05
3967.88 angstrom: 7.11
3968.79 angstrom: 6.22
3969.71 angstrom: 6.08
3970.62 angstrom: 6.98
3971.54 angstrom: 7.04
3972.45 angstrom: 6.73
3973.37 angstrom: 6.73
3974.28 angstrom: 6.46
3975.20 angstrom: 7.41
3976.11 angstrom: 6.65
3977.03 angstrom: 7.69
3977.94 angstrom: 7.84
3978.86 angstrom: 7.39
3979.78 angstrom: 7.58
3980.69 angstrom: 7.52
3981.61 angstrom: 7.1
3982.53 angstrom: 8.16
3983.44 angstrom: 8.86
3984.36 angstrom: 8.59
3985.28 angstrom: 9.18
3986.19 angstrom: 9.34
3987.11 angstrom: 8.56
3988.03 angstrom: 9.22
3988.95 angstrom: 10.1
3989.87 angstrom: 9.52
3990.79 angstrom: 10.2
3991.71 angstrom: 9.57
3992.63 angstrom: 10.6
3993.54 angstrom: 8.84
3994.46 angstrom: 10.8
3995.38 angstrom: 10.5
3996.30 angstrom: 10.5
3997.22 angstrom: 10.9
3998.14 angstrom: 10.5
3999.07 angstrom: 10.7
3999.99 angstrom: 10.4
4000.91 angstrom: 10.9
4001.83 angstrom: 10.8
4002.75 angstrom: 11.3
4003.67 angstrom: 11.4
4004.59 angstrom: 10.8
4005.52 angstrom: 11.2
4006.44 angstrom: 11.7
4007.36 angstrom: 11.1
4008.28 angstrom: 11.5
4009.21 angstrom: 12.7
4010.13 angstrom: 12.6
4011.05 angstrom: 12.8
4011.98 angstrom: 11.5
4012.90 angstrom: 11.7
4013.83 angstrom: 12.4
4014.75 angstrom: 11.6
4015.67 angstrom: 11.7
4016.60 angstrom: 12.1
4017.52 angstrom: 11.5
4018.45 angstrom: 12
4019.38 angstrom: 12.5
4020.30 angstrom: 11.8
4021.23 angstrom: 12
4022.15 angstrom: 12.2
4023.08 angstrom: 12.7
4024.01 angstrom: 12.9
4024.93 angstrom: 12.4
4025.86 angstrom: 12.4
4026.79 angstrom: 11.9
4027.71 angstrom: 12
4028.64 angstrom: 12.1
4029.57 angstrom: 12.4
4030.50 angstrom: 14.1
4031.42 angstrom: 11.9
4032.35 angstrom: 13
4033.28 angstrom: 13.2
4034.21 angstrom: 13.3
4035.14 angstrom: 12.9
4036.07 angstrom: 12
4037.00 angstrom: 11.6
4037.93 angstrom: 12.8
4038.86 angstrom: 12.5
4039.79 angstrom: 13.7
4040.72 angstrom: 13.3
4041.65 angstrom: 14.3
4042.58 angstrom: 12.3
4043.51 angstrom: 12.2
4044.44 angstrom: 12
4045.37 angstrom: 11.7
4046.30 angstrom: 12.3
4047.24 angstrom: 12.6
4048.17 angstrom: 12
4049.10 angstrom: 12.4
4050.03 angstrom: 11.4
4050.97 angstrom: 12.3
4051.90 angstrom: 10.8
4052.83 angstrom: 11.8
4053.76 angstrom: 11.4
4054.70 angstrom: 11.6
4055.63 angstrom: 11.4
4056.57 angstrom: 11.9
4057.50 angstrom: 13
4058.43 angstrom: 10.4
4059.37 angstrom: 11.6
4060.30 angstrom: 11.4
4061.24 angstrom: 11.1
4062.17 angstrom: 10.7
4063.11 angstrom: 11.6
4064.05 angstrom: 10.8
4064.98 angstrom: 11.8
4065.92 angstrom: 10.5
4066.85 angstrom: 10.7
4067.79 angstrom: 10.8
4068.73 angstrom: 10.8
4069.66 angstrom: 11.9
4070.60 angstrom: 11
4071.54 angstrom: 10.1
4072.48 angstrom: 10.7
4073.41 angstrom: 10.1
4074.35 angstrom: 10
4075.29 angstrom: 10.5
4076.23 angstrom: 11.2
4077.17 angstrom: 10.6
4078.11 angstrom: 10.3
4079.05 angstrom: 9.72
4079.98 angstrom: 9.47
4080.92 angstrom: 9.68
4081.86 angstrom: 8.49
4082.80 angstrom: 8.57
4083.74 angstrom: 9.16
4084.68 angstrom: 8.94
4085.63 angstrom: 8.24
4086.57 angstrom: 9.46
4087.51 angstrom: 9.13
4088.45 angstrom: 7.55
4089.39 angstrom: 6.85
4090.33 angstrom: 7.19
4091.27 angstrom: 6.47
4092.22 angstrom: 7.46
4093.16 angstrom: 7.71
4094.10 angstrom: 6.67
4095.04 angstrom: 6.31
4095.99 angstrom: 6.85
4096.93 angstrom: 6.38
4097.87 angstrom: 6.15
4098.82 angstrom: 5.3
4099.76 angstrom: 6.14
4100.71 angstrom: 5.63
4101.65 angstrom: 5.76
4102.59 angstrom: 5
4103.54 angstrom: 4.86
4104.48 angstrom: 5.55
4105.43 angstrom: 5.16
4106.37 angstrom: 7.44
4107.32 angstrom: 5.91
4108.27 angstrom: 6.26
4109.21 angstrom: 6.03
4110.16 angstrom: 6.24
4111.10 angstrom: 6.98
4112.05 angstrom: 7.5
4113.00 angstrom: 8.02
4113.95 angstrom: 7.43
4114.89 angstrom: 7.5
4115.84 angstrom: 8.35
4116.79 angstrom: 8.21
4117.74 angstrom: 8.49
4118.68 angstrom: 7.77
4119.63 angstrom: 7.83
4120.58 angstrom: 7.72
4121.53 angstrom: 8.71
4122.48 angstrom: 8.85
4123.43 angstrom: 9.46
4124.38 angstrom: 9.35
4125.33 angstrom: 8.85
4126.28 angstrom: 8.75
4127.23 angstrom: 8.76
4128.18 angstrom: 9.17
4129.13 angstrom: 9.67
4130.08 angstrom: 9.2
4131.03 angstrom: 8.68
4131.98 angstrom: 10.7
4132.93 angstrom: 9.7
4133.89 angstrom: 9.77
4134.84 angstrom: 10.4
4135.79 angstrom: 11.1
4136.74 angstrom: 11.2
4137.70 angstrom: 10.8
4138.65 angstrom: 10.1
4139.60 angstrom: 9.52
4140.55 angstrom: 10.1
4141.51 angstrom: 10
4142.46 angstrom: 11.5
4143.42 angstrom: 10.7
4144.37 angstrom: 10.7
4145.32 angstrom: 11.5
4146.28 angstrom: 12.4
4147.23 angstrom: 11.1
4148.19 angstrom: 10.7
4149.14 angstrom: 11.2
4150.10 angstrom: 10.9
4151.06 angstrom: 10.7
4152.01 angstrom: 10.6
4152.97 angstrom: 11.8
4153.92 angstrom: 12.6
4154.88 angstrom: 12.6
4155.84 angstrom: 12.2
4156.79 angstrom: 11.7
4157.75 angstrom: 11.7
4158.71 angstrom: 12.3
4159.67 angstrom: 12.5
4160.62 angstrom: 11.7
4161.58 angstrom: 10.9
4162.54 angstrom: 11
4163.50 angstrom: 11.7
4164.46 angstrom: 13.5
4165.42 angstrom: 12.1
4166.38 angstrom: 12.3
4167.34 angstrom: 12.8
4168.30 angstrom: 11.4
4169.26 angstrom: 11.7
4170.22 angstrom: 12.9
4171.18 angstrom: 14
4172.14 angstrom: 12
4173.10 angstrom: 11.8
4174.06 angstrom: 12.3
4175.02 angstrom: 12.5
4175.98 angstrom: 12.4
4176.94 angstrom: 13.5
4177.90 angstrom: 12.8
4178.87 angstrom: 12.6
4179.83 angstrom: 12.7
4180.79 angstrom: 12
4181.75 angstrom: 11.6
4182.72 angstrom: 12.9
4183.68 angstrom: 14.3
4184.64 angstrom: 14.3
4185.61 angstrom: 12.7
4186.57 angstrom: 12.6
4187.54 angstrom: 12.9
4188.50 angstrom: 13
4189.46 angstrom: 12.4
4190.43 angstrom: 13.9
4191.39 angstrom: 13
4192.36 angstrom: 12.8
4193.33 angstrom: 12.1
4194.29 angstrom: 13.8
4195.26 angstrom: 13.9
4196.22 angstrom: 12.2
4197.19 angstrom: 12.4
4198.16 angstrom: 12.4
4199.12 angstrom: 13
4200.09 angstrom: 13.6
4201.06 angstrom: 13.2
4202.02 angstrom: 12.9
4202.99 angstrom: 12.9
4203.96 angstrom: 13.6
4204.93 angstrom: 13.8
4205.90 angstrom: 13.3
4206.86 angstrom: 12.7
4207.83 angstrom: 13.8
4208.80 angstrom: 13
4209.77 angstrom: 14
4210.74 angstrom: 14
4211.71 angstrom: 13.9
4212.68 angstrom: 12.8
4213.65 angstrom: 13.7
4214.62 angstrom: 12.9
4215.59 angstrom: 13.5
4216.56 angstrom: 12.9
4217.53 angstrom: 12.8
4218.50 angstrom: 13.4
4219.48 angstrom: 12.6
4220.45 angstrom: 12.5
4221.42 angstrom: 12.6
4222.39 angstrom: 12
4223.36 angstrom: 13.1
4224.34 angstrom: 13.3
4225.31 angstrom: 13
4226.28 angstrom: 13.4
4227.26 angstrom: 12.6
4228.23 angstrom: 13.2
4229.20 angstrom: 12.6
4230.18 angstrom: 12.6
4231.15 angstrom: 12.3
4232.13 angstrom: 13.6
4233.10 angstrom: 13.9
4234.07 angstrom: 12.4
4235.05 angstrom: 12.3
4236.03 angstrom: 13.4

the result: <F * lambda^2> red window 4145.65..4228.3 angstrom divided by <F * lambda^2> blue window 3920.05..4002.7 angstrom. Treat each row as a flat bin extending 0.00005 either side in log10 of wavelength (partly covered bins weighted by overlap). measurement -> 1.5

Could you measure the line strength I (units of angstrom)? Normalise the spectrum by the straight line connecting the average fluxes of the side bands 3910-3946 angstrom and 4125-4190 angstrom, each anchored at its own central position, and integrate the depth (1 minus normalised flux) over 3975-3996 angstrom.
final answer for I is 4.7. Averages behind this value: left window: 11.2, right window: 11.5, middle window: 8.78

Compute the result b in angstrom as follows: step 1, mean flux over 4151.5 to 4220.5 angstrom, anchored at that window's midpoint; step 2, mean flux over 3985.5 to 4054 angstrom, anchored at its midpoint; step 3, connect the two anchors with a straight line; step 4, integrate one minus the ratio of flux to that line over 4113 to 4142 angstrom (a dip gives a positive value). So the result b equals 7.5 angstrom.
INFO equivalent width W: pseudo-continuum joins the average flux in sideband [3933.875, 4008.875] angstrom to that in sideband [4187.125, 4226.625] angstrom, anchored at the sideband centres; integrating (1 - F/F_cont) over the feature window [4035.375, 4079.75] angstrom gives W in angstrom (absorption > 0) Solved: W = -3.4 angstrom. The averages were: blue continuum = 9.35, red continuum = 13.1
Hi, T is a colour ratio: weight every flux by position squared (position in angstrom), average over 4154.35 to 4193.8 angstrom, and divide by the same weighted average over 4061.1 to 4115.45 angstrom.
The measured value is 1.6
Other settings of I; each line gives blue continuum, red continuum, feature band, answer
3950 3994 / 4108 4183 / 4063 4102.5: 3.5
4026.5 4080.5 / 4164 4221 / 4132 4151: 2.7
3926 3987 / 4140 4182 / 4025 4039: -3.2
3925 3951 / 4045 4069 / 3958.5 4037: 8.5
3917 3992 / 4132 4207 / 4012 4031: -3.5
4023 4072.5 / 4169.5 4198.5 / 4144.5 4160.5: 1.2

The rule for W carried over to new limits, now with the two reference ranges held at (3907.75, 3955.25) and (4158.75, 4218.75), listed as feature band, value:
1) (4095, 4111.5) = 8.42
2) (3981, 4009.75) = 3.20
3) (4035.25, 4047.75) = -0.84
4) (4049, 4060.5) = 0.23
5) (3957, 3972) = 5.10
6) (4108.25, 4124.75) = 5.99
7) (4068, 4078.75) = 1.22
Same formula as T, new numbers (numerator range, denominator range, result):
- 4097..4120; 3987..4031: 0.61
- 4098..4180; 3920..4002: 1.14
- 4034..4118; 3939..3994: 1.16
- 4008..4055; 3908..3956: 1.18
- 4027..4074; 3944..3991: 1.47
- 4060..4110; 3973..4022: 0.87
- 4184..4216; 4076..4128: 1.80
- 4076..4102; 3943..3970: 0.96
